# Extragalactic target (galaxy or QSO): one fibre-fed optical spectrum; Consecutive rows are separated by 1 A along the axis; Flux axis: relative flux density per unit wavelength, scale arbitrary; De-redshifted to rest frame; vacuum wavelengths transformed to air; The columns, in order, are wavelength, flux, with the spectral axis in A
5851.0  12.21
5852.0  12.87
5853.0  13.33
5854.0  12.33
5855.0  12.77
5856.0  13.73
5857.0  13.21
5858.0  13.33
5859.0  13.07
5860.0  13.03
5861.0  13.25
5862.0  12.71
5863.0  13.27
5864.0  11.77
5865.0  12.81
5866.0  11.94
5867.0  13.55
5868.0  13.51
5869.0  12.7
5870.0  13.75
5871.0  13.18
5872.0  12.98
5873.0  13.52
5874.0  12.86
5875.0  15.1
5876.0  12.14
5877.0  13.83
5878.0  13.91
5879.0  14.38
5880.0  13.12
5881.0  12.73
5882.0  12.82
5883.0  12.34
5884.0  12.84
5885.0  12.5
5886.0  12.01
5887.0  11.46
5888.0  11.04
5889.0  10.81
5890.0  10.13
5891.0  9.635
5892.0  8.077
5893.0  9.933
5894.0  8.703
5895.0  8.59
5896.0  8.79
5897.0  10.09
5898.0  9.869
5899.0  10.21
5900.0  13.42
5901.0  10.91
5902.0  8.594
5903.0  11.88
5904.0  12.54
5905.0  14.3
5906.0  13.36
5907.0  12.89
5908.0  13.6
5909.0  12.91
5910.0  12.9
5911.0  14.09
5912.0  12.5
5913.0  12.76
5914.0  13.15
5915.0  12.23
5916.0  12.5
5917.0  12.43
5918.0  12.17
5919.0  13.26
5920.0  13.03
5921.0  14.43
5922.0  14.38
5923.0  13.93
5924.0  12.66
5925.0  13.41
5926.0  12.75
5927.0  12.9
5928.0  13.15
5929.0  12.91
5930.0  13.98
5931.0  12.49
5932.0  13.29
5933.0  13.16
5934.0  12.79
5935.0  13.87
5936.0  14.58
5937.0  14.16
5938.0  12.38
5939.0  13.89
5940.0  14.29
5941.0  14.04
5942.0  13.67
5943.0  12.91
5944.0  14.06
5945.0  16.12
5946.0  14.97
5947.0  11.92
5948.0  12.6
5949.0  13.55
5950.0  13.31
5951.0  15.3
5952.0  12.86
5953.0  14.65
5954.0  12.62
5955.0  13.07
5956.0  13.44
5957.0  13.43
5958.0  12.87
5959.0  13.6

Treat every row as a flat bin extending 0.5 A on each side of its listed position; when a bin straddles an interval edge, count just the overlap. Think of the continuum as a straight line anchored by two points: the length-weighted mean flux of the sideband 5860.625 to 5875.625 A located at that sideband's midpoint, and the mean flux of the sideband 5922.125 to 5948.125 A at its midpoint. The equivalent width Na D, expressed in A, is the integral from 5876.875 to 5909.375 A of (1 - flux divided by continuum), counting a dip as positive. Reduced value 4.2 A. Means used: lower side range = 13.1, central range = 11.6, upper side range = 13.5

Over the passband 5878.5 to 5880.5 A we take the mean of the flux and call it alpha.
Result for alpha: 13.8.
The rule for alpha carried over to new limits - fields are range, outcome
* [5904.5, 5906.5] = 13.8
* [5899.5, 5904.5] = 11.5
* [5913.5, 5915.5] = 12.7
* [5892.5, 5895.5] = 9.08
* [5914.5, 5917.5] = 12.4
